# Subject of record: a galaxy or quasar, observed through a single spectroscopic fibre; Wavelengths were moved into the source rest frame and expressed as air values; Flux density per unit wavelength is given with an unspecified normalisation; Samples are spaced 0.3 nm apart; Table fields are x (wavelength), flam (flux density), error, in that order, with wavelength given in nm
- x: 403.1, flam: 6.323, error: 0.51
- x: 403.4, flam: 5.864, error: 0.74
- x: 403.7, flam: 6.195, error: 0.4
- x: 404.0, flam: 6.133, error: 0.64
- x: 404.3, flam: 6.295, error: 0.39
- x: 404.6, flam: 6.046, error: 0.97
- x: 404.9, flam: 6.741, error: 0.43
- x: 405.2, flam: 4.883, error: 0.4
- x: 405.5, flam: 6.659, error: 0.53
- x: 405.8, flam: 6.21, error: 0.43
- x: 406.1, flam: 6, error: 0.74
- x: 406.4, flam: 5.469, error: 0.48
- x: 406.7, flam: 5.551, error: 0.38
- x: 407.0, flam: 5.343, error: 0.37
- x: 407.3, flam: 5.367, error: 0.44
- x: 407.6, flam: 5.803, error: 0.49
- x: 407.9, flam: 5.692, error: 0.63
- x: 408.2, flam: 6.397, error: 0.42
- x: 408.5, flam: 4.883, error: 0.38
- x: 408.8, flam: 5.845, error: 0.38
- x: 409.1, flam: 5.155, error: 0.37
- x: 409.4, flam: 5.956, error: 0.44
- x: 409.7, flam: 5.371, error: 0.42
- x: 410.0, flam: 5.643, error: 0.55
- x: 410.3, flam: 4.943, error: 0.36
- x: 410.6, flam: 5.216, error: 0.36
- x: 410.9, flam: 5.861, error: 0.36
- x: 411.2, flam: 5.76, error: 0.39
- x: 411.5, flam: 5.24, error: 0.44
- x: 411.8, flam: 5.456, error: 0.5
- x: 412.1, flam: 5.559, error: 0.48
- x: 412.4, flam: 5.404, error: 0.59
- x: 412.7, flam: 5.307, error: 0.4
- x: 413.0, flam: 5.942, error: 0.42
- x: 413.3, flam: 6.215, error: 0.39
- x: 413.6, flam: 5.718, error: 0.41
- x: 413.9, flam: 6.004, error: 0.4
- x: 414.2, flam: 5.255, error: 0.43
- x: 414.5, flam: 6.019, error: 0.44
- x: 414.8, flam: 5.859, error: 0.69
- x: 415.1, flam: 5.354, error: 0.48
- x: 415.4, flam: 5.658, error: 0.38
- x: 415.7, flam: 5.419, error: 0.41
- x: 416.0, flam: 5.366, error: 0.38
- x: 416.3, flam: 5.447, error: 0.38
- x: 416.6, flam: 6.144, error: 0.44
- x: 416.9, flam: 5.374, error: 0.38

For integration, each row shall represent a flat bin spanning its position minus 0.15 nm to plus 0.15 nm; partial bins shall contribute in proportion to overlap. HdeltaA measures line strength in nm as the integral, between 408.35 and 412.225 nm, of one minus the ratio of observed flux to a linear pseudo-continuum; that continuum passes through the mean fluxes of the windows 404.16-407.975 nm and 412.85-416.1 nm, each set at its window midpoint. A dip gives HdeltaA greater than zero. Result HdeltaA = 0.22 nm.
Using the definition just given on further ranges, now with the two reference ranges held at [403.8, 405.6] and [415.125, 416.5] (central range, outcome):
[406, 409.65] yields 0.201 nm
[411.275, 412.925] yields 0.075 nm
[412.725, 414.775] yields -0.081 nm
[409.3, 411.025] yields 0.097 nm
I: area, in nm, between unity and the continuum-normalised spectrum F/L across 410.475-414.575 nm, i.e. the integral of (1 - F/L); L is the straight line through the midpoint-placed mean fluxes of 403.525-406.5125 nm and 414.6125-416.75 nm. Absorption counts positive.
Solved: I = 0.08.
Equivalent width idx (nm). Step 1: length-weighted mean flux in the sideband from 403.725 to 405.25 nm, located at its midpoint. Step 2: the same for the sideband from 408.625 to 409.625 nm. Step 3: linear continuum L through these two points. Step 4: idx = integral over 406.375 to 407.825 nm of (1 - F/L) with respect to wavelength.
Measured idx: 0.08 nm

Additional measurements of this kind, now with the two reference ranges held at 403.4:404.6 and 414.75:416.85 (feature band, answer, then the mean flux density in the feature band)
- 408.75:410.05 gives 0.07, 5.57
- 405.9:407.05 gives 0.07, 5.64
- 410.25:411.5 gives 0.08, 5.46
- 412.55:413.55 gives -0.02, 5.81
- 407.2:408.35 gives 0.03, 5.83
